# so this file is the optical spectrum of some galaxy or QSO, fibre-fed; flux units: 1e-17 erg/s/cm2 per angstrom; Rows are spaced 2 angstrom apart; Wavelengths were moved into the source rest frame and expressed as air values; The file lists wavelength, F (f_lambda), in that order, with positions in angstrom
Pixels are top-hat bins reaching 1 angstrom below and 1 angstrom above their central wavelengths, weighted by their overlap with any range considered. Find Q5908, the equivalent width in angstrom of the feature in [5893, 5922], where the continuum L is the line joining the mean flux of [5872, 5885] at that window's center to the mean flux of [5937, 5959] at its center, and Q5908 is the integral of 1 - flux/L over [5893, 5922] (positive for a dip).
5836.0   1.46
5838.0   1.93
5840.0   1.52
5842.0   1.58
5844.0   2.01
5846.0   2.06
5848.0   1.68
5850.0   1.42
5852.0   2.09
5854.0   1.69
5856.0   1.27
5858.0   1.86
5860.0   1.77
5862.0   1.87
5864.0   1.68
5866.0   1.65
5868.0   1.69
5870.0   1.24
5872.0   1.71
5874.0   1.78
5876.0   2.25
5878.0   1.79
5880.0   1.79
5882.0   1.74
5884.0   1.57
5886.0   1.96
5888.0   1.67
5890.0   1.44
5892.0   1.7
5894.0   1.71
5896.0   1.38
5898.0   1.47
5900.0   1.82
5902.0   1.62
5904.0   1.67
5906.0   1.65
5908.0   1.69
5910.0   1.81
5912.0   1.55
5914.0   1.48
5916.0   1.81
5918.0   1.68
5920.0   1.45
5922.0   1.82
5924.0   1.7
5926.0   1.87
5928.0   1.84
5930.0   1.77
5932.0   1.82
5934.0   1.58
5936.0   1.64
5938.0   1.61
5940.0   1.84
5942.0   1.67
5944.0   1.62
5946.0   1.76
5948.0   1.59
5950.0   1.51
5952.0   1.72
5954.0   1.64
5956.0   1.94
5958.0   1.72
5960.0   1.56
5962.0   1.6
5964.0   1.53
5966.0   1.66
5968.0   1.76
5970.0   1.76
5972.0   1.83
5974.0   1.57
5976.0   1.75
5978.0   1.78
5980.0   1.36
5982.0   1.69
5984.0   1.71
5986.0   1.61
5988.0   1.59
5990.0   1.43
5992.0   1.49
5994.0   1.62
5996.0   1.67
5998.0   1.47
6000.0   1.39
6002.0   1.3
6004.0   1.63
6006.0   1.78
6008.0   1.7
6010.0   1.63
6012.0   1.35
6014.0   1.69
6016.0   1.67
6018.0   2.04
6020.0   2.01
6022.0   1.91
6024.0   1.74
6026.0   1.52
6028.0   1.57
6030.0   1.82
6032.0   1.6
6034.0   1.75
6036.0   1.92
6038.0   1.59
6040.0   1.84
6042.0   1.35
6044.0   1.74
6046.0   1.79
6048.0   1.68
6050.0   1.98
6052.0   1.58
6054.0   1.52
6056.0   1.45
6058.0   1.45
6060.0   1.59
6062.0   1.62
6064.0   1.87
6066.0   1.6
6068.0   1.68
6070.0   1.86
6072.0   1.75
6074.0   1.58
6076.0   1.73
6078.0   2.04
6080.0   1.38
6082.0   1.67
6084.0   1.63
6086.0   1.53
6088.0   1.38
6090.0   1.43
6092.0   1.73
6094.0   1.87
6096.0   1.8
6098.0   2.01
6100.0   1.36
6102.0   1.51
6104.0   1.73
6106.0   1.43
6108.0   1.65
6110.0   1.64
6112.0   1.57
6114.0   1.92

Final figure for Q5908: 2.1 angstrom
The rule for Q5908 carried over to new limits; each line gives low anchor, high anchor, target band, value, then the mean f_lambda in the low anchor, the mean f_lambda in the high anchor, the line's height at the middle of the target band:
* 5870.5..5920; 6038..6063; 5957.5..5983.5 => 0.02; 1.69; 1.63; 1.66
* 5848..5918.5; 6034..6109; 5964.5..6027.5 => 0.83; 1.68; 1.66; 1.67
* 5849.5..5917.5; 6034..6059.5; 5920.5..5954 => -0.52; 1.69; 1.66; 1.68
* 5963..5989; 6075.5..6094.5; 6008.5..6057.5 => -1.48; 1.66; 1.63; 1.65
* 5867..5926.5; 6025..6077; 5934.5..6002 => 1.73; 1.68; 1.67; 1.68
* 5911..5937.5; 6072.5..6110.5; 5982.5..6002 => 1.47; 1.69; 1.64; 1.67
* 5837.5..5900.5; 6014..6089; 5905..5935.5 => 0.05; 1.71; 1.69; 1.7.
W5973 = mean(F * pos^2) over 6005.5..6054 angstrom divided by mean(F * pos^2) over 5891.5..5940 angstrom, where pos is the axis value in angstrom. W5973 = 1.1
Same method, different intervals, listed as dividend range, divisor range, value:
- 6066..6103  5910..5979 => 1.03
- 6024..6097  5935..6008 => 1.05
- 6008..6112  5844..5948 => 1.04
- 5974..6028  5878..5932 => 1.00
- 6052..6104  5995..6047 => 1.00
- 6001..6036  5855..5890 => 1.04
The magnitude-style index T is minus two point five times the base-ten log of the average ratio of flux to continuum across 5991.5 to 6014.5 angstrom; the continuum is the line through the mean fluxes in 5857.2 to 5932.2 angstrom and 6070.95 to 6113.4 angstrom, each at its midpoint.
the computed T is 0.07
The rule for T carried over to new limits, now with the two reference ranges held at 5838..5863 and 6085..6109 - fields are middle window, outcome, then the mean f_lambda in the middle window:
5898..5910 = 0.022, 1.68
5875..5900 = 0.009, 1.71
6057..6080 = -0.038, 1.69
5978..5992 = 0.067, 1.57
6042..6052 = -0.056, 1.73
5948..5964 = 0.022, 1.66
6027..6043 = -0.019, 1.68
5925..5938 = -0.025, 1.74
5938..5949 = 0.005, 1.69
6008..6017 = 0.042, 1.6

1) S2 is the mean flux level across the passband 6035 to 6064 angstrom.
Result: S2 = 1.66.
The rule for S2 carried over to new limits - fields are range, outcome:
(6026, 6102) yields 1.66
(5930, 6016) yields 1.63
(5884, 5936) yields 1.68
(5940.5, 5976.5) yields 1.68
